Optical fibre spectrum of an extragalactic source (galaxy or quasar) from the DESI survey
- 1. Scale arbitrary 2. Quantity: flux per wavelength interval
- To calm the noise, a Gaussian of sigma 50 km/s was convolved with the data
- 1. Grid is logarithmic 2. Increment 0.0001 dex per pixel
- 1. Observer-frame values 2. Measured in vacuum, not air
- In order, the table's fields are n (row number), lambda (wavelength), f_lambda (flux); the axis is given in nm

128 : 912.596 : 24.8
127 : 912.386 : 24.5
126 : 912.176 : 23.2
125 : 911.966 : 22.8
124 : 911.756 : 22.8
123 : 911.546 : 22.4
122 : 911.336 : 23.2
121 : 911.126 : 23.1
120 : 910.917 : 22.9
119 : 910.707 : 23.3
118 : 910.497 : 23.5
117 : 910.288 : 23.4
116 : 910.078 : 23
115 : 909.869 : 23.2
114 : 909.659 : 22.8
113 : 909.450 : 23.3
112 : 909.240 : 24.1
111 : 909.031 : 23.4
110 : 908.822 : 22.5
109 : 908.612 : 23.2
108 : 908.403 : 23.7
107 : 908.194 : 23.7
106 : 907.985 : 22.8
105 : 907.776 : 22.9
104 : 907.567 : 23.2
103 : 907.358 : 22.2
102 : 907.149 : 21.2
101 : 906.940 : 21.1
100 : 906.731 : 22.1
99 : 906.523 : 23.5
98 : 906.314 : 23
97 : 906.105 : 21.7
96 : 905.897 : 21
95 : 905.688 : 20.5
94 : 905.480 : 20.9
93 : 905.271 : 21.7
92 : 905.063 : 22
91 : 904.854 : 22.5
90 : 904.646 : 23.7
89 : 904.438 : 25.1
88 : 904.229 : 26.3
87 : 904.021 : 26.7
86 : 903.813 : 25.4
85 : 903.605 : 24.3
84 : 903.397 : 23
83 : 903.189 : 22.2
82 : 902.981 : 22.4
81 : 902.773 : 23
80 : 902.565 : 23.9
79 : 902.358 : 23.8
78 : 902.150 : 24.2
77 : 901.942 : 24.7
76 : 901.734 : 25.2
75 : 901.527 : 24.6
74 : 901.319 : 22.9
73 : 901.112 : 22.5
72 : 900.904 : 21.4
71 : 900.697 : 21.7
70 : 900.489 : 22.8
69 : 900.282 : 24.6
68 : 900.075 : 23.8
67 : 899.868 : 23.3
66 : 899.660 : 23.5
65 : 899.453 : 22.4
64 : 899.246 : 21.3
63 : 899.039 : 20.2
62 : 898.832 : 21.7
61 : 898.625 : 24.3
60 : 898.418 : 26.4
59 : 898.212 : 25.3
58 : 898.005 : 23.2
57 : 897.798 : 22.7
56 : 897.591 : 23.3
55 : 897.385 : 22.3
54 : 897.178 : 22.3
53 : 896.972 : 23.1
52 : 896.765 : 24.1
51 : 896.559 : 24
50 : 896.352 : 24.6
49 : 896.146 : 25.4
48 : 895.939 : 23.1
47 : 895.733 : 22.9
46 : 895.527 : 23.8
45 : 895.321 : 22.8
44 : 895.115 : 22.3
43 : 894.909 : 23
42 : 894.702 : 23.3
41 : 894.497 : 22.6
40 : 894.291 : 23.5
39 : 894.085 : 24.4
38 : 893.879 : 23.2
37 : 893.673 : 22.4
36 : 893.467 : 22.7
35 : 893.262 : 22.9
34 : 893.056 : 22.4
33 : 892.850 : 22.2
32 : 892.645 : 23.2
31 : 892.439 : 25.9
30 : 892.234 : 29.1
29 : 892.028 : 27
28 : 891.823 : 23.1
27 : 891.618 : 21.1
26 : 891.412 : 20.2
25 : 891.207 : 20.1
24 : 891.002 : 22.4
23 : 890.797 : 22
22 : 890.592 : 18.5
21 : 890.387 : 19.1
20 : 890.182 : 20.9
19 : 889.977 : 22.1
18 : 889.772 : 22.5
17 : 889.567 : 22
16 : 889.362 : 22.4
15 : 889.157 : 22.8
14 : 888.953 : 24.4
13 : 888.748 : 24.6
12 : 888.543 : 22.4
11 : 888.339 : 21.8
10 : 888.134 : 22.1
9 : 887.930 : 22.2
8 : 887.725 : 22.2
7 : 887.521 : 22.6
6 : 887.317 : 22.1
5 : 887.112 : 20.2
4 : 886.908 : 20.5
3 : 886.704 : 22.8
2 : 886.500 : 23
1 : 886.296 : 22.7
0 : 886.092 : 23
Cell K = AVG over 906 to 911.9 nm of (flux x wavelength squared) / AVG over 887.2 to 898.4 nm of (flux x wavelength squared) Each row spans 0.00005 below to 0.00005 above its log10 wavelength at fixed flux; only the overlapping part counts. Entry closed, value 1.0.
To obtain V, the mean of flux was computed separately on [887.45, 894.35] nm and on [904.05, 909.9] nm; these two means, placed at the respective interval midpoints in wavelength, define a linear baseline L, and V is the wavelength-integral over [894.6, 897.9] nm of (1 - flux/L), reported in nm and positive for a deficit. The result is -0.089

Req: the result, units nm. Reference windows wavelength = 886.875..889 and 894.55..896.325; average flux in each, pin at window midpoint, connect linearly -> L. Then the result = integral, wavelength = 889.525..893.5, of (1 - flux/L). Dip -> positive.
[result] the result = 0.06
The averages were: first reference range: 22.3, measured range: 22.5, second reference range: 23.4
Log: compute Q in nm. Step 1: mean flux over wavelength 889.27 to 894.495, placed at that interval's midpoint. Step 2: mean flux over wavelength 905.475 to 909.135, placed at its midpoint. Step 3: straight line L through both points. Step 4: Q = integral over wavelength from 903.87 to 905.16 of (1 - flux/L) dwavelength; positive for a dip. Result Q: -0.11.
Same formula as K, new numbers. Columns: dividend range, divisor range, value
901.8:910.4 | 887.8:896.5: 1.04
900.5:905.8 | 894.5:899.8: 1.02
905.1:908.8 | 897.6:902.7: 0.97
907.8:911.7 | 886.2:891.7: 1.11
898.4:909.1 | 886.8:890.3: 1.07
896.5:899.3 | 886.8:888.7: 1.08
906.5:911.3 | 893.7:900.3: 1.01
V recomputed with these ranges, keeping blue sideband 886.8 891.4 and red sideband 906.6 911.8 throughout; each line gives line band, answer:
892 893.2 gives -0.152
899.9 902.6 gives -0.127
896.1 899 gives -0.181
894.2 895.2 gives -0.038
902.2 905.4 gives -0.156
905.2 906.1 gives 0.065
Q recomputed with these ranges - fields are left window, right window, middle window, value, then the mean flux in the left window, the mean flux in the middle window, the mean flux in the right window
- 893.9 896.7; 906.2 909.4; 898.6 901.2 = 0.08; 23.5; 22.5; 22.8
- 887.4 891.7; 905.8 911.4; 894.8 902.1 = -0.33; 21.8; 23.3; 22.9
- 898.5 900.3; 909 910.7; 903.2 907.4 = 0.03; 22.7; 22.9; 23.3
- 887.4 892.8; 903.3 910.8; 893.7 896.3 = -0.07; 22.6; 23.4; 23.1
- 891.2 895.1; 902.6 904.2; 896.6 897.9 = 0.03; 23.3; 23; 24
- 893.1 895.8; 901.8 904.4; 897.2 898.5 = -0.01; 23.1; 23.7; 24.2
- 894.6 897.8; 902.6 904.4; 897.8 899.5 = 0.04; 23.3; 23.1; 24.2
